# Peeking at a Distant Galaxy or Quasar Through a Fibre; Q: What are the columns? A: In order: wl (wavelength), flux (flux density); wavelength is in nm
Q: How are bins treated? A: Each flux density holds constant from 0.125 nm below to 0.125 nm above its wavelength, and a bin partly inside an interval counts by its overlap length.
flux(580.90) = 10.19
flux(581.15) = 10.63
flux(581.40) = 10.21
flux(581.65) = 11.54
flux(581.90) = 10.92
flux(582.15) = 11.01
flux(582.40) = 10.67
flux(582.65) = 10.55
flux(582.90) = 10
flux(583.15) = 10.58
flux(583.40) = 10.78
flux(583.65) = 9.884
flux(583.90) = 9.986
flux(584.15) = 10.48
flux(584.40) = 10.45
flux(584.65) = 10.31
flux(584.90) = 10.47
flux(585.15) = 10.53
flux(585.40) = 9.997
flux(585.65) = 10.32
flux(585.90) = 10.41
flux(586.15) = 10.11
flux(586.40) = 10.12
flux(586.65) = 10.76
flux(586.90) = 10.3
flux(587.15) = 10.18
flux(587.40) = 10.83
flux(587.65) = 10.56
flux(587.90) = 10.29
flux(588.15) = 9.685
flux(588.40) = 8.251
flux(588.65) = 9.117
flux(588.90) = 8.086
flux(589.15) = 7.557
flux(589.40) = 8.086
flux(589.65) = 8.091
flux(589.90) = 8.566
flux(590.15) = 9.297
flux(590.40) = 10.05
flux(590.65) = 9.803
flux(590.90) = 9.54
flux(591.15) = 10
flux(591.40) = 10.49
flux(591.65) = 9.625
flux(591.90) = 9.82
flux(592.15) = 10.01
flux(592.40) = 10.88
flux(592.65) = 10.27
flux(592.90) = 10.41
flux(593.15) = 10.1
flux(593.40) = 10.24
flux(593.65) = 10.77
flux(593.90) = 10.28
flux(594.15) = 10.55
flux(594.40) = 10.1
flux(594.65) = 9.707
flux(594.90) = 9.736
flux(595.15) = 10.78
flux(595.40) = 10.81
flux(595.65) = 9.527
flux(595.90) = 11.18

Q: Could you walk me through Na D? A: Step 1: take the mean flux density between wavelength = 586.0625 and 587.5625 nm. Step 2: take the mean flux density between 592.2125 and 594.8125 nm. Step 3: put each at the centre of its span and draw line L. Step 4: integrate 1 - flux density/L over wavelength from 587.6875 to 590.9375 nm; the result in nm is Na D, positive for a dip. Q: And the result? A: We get 0.433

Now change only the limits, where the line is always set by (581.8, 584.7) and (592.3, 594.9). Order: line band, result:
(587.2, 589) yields 0.138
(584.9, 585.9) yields 0.011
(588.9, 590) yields 0.244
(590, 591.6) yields 0.079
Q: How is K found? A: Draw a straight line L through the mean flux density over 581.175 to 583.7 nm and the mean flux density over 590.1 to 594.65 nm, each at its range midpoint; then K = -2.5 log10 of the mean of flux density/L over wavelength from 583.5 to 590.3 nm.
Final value 0.07 mag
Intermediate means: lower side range 10.6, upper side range 10.1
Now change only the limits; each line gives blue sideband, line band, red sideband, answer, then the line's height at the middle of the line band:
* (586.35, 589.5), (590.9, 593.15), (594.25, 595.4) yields -0.03 mag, 9.91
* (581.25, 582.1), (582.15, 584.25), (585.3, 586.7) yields 0.03 mag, 10.7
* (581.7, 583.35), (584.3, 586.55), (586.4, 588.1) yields 0.02 mag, 10.5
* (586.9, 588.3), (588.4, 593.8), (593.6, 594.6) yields 0.09 mag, 10.3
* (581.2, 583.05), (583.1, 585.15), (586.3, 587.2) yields 0.02 mag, 10.6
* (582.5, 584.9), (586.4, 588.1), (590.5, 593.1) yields -0.02 mag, 10.2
